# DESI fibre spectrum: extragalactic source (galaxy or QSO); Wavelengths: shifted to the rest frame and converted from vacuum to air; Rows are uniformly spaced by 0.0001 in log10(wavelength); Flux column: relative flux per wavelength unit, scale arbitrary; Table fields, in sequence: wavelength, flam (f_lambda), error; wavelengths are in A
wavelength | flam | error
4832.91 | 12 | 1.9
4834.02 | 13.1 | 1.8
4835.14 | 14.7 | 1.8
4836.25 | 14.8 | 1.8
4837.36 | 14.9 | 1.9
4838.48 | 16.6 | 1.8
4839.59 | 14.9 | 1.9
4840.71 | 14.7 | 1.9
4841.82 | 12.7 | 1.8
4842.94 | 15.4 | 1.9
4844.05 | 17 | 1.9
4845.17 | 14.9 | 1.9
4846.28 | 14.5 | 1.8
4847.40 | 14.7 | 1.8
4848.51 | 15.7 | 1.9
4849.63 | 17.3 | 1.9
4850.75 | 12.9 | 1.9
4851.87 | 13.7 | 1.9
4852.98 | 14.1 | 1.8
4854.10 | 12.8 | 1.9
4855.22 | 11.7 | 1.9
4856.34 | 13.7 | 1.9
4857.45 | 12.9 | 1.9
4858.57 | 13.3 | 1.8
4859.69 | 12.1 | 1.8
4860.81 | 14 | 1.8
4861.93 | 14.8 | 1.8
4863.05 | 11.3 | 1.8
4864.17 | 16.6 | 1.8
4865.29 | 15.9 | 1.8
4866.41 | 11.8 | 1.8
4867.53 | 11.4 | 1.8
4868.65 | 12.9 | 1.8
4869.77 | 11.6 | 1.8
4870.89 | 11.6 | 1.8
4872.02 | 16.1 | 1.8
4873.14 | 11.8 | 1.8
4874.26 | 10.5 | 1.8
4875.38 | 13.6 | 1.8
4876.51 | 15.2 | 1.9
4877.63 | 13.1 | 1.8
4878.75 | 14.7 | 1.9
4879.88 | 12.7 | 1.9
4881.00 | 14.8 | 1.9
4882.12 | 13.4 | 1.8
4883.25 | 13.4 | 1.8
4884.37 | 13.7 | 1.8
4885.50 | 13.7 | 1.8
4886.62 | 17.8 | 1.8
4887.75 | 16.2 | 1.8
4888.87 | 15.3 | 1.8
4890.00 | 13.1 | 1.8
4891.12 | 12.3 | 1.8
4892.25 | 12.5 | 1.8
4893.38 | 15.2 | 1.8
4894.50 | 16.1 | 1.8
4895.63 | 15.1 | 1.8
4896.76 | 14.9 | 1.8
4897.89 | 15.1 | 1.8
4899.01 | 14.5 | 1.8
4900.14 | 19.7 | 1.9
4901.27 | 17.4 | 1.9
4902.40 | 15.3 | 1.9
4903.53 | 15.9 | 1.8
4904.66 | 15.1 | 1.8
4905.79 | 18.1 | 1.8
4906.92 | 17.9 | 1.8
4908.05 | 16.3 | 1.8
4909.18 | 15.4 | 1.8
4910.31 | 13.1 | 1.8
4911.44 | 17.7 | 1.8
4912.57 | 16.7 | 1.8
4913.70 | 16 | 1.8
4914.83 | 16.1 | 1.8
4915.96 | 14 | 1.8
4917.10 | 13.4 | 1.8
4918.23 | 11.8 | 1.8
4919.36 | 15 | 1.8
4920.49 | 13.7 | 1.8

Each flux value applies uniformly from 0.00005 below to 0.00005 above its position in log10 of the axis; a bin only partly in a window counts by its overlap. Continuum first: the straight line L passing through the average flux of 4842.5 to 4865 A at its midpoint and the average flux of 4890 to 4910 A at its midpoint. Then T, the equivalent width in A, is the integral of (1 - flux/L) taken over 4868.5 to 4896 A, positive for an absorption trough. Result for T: 2.2 A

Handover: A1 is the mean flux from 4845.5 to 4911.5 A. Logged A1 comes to 14.4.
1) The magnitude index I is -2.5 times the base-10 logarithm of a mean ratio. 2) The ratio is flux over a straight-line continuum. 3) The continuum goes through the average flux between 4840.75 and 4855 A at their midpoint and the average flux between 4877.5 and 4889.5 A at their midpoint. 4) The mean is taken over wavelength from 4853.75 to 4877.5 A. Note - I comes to 0.110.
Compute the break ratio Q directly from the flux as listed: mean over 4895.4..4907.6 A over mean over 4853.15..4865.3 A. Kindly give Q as 1.21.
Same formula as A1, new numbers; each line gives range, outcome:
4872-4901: 14.4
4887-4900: 14.8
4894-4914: 16.1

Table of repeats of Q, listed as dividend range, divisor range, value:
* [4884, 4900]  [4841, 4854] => 1.01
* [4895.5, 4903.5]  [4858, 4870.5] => 1.21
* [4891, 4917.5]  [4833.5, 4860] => 1.09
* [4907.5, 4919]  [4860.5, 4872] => 1.13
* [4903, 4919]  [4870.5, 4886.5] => 1.14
